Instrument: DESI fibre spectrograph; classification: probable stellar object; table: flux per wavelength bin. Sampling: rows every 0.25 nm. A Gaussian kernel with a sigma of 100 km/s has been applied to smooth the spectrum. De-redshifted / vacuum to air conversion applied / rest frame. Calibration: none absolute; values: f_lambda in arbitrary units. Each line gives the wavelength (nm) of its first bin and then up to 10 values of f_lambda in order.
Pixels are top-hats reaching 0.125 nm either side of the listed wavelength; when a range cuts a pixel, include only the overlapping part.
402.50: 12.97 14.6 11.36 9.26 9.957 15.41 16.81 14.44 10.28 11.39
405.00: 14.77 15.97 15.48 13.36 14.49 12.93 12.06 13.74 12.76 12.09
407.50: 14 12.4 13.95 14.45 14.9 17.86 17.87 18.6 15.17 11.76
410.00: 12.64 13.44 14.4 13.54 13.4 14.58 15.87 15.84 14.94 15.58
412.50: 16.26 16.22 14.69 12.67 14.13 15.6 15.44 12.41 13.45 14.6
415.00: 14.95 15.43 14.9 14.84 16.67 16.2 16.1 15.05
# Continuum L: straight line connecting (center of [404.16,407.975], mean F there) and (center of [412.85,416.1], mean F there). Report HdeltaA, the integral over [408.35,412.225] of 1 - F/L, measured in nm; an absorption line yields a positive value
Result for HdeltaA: -0.29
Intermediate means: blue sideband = 13.3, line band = 15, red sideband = 14.6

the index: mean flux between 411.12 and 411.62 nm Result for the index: 15.2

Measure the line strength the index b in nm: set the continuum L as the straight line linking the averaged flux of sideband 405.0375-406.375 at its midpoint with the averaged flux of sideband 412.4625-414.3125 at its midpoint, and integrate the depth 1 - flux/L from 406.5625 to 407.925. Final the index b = 0.14 nm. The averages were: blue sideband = 14.5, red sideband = 14.7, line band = 13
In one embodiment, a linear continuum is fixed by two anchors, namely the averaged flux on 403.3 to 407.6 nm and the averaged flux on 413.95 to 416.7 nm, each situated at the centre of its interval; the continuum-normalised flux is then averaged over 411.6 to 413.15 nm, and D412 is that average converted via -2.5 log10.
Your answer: -0.07 mag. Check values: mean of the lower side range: 13.4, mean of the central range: 15.5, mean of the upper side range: 15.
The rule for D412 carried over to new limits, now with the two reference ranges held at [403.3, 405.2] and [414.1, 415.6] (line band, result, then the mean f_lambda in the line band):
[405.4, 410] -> -0.053 mag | 14.3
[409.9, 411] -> 0.028 mag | 13.5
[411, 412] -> -0.086 mag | 15.1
